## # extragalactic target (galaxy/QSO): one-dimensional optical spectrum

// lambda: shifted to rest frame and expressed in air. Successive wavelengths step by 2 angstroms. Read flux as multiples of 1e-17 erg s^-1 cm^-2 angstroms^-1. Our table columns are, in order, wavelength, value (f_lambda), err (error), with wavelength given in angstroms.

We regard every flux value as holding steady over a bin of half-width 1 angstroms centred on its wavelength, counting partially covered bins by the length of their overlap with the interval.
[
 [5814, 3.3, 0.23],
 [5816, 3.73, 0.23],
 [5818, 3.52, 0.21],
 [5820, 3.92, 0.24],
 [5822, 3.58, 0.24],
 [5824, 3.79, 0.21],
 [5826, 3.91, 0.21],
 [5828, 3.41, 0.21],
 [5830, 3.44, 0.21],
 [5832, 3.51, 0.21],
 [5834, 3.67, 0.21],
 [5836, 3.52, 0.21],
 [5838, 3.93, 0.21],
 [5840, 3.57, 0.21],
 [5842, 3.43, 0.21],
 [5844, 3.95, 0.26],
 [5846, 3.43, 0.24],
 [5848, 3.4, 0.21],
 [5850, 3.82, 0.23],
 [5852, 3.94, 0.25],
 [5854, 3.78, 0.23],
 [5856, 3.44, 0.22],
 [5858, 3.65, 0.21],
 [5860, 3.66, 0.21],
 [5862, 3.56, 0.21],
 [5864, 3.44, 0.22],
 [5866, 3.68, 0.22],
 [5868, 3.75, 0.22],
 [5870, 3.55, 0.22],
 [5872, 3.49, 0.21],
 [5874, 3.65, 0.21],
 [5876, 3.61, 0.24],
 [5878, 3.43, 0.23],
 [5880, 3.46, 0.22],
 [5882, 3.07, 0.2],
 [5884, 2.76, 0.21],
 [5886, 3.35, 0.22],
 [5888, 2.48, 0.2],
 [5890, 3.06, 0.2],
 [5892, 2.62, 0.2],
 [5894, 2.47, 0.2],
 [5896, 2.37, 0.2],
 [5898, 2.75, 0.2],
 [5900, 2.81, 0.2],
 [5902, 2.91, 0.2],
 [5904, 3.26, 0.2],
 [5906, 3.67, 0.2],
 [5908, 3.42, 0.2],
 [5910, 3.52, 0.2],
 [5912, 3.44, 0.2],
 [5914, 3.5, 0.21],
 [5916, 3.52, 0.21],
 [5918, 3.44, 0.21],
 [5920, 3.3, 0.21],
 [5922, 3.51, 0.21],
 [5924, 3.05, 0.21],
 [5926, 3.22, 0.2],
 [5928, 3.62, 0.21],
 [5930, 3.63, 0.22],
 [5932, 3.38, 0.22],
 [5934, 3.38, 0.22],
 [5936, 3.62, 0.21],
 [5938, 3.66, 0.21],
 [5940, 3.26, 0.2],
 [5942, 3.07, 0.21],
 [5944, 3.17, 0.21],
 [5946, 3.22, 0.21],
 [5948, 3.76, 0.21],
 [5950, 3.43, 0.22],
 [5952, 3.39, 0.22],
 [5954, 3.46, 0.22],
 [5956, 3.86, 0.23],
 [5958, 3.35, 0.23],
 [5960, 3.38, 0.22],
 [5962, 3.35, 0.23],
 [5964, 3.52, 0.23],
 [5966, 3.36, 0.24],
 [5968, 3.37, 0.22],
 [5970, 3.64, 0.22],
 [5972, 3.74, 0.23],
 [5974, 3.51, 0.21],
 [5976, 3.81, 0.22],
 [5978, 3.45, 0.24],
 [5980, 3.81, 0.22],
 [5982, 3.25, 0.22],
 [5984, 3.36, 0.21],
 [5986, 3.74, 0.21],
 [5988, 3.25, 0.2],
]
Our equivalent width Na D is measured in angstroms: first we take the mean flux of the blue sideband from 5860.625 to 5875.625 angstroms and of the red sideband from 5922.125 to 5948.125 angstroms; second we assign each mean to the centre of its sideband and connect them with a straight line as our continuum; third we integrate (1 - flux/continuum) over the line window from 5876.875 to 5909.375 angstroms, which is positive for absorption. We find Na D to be 4.7 angstroms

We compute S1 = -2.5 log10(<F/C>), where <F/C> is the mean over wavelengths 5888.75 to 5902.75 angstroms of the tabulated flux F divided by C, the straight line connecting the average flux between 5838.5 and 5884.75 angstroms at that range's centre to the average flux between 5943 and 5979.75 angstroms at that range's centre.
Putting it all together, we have 0.290 mag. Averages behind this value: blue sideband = 3.55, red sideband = 3.49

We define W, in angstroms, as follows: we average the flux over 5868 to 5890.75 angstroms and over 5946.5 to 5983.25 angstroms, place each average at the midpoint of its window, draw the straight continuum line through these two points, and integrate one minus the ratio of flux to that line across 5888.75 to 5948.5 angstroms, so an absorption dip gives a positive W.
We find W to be 2.6 angstroms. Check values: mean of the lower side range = 3.29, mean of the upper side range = 3.52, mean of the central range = 3.25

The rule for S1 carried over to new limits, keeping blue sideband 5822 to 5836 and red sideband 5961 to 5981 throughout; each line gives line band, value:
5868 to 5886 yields 0.061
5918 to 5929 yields 0.071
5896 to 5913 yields 0.132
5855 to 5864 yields 0.011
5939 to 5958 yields 0.052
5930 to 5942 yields 0.040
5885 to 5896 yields 0.286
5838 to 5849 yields 0.005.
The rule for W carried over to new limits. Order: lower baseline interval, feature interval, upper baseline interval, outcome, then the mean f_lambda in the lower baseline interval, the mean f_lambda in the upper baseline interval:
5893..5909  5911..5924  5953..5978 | -1.3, 2.96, 3.53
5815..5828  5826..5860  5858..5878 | 0.3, 3.72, 3.59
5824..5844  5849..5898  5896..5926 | 1.7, 3.63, 3.26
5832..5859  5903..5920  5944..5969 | 0.3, 3.65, 3.44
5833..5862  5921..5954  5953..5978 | 1.4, 3.65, 3.53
